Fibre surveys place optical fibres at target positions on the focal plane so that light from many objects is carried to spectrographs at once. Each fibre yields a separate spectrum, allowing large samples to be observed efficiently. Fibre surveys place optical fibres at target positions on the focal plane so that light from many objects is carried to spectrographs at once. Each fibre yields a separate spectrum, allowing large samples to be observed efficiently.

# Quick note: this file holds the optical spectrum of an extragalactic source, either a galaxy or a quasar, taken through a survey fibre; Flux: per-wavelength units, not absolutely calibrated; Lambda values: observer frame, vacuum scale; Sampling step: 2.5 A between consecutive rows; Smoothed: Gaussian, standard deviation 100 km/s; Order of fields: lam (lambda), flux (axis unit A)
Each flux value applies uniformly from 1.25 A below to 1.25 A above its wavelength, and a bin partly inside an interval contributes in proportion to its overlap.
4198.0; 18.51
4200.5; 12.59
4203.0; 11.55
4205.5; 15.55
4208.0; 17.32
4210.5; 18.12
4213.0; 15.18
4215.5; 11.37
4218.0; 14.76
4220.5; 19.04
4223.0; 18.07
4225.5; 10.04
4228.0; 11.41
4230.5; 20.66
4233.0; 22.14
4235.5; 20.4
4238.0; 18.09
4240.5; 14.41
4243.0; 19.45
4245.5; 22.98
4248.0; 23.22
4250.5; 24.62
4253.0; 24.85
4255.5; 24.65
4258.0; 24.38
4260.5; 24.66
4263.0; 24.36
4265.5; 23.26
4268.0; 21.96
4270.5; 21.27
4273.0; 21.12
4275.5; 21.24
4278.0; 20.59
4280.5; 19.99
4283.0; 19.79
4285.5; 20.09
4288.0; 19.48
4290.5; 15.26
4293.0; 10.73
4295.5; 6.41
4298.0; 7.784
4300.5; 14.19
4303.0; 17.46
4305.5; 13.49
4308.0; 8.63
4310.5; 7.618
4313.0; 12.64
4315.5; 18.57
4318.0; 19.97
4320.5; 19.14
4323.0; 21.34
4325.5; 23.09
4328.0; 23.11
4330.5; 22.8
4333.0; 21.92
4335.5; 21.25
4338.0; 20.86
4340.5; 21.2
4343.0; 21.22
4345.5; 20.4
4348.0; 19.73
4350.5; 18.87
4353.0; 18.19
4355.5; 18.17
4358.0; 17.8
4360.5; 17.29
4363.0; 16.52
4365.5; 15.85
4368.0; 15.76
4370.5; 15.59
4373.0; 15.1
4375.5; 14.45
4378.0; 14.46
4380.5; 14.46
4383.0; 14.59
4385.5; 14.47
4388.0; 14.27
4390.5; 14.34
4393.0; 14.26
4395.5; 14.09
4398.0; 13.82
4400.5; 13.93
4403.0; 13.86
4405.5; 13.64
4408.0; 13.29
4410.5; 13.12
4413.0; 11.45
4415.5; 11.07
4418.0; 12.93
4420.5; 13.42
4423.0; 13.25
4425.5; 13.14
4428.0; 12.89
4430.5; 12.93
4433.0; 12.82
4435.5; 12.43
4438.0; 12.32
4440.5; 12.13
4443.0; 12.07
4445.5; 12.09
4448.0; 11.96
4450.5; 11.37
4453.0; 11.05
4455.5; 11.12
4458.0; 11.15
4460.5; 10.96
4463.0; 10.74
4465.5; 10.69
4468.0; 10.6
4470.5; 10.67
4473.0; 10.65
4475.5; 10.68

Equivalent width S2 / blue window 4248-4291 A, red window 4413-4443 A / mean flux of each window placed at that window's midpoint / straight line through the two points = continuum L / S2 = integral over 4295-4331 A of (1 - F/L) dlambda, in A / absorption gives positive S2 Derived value 6.4 A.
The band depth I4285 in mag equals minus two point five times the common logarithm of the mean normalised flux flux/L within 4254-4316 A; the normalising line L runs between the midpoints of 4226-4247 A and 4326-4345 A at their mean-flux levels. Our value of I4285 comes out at 0.13 mag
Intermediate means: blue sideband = 18.4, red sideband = 21.8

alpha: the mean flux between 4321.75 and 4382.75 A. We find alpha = 18.7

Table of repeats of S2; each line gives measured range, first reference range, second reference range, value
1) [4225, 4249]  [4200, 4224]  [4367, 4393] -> -5.0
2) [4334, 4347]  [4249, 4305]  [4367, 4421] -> -3.6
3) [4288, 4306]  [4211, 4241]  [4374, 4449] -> 3.0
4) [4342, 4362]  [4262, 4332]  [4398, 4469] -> -4.4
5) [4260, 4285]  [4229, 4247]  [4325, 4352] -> -1.8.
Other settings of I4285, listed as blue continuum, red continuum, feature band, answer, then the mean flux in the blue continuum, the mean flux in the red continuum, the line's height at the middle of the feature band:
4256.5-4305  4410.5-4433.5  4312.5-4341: -0.24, 18.6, 12.7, 16.7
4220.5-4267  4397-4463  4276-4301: 0.20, 20.6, 12.4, 18.6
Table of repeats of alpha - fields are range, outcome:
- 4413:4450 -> 12.5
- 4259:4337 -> 18.2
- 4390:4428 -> 13.3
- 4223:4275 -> 20.8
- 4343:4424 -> 15.2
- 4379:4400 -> 14.3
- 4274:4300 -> 16.1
